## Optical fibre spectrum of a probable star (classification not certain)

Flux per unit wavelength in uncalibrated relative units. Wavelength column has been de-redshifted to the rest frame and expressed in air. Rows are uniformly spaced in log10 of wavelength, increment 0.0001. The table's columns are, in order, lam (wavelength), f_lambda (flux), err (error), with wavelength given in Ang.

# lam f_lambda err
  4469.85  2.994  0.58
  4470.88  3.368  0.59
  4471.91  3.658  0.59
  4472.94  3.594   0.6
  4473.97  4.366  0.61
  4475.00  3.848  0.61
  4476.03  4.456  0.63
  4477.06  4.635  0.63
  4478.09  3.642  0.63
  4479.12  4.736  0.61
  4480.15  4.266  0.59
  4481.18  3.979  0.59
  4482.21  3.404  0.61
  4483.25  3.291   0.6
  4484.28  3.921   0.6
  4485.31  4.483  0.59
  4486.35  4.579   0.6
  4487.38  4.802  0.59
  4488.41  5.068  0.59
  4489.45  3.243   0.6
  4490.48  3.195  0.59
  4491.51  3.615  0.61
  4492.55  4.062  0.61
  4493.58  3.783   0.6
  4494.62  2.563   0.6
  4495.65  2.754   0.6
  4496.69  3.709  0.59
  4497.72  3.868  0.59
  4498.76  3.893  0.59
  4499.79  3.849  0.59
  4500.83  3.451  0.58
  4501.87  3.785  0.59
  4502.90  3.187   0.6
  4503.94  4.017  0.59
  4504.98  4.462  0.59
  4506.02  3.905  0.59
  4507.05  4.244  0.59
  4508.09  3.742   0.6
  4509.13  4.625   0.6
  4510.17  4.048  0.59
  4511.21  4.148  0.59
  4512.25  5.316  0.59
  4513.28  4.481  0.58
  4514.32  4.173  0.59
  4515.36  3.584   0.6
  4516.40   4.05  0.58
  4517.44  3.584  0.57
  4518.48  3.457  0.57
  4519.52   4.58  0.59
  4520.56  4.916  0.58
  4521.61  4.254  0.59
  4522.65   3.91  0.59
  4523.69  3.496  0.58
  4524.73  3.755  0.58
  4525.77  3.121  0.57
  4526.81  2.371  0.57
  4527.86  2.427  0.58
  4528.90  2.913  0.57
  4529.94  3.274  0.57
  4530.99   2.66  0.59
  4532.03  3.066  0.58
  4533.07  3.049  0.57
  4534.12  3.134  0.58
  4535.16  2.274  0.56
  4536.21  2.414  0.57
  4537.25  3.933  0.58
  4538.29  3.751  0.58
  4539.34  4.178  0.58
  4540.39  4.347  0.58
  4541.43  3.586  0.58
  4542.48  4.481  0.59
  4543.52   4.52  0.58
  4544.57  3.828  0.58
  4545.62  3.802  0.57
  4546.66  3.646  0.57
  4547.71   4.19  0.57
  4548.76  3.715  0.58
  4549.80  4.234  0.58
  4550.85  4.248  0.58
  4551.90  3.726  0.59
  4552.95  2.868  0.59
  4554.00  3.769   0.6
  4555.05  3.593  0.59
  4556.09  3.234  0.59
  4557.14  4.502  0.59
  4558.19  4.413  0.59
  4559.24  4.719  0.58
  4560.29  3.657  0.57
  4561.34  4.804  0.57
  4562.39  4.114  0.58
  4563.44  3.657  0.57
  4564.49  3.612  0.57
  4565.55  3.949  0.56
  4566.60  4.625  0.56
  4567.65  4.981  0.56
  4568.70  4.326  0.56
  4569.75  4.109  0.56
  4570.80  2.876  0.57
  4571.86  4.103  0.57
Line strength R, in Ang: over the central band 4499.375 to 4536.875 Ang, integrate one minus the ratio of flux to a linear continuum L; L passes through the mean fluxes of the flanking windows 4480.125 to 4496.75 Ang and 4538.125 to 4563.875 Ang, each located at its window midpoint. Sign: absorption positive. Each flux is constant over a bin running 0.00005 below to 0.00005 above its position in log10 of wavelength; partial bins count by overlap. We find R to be 2.2 Ang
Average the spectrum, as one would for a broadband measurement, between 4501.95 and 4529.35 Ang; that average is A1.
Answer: 3.88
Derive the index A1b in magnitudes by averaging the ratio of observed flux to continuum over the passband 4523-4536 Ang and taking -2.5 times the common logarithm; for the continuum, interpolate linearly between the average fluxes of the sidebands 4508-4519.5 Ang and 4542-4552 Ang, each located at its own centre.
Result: 0.35 mag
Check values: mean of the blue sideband 4.14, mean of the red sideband 4.05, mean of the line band 2.96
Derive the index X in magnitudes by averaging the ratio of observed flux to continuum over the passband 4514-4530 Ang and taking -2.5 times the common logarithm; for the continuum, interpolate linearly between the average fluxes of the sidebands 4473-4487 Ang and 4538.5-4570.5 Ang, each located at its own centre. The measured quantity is 0.128 mag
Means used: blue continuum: 4.11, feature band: 3.62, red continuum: 4.04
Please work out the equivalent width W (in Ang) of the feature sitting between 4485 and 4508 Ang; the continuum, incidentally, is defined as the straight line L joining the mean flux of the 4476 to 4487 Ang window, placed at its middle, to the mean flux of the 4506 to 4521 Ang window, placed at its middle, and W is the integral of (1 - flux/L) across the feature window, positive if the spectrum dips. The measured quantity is 1.8 Ang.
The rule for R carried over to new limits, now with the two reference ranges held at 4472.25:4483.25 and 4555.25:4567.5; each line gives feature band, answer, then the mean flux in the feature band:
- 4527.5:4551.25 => 3.2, 3.56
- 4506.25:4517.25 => -0.4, 4.22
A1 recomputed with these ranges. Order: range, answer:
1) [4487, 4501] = 3.7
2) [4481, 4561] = 3.78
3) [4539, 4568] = 4.03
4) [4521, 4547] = 3.45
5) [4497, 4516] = 4.04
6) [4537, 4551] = 4.03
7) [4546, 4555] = 3.79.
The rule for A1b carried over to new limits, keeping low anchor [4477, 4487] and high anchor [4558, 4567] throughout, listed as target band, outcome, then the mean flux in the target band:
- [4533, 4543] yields 0.17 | 3.54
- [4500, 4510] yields 0.05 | 3.93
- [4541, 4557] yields 0.08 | 3.85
